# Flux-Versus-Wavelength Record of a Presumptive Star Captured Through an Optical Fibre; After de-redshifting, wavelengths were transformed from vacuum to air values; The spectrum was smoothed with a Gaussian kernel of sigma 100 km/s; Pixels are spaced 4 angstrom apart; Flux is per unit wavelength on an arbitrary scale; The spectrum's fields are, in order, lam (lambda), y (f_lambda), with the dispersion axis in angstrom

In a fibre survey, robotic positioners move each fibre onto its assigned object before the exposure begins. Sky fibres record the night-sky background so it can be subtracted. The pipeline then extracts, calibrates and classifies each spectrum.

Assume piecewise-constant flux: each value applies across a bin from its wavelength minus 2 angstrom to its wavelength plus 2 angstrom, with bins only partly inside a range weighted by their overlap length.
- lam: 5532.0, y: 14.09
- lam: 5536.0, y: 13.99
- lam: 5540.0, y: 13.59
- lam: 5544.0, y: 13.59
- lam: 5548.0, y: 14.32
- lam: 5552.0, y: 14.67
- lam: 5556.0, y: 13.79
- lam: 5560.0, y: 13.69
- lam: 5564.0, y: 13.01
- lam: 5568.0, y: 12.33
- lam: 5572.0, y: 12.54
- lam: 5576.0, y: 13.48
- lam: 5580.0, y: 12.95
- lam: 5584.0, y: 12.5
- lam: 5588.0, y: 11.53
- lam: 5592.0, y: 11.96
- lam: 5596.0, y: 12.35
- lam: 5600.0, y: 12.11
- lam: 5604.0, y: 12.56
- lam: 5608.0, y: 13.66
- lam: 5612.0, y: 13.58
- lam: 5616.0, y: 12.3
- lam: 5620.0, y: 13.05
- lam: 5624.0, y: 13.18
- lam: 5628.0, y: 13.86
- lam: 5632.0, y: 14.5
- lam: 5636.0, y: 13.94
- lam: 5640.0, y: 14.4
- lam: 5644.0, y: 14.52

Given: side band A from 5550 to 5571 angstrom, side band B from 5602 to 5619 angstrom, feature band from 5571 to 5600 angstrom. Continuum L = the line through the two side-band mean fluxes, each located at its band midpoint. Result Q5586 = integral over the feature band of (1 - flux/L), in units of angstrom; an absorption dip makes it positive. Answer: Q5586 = 1.74 angstrom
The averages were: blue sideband 13.5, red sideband 13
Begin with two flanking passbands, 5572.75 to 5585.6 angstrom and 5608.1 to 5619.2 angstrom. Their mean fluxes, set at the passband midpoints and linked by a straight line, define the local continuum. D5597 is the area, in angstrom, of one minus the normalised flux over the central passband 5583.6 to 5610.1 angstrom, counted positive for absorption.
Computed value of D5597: 1.3 angstrom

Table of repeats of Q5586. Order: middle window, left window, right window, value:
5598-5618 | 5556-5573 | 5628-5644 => 1.4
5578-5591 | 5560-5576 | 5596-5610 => 0.5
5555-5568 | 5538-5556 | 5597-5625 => 0.4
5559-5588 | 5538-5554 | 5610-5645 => 2.3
